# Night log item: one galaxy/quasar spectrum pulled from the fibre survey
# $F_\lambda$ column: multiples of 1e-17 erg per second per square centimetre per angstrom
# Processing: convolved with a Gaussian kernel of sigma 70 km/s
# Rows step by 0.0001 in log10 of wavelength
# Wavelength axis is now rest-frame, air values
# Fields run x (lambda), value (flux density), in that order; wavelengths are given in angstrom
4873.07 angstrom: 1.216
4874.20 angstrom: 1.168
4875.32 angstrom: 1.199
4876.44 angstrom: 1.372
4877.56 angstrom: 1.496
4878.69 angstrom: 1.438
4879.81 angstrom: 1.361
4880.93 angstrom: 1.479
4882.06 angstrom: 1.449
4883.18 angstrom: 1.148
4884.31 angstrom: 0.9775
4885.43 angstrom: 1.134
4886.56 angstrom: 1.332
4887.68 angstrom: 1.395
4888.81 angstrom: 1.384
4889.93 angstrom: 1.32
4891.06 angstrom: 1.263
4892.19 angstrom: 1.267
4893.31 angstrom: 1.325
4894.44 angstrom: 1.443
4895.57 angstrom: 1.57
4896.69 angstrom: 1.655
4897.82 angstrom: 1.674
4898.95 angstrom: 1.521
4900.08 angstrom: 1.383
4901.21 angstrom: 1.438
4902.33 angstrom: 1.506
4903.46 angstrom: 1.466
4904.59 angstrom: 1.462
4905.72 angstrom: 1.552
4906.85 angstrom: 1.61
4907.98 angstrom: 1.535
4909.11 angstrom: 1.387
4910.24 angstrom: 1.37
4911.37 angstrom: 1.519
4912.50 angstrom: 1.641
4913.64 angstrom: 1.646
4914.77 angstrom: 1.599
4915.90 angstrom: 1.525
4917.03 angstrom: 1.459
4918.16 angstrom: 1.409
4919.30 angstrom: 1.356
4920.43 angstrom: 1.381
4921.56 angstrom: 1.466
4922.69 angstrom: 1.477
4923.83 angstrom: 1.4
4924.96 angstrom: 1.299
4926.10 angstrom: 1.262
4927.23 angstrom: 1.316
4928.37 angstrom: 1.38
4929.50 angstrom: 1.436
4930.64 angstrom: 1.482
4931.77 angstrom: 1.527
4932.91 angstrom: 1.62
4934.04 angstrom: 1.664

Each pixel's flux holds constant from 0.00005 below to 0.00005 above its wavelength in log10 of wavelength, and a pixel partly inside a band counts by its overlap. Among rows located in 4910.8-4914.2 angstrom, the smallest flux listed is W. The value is 1.519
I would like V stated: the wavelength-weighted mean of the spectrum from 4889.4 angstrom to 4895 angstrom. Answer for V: 1.32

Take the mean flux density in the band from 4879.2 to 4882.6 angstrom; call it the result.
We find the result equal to 1.43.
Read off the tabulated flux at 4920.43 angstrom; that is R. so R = 1.381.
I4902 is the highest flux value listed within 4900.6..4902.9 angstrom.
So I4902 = 1.506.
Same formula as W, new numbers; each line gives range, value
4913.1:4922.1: 1.356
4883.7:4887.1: 0.9775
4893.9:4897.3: 1.443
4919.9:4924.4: 1.381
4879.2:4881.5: 1.361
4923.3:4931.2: 1.262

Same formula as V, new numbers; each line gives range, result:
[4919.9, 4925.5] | 1.41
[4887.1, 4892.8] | 1.33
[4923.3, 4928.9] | 1.33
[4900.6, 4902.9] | 1.47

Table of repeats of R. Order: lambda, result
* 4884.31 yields 0.9775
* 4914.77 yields 1.599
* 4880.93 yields 1.479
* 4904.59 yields 1.462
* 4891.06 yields 1.263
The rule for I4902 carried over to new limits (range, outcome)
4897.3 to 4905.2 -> 1.674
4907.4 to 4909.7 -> 1.535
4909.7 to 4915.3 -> 1.646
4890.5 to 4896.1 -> 1.57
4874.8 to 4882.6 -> 1.496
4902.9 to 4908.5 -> 1.61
